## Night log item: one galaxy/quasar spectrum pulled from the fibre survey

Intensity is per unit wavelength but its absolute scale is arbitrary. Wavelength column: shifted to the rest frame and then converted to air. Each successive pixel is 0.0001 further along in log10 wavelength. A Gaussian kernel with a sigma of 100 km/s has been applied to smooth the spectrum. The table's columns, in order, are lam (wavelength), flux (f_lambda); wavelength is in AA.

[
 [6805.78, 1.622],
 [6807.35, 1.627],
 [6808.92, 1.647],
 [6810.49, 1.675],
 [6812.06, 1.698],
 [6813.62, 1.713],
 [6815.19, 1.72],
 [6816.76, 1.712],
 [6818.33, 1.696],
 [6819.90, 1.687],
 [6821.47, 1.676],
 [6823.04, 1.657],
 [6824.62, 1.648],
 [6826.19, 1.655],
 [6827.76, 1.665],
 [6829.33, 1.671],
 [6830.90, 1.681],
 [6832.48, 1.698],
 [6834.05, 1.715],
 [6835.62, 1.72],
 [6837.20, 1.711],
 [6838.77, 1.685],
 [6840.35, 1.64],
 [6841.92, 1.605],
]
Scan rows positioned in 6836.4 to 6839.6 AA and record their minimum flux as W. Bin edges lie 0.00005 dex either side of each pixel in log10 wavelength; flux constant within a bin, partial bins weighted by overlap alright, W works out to 1.685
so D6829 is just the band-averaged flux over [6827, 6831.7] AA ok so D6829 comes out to 1.67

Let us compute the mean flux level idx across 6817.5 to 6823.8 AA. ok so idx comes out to 1.68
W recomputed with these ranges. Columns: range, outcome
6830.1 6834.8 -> 1.681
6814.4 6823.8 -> 1.657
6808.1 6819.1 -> 1.647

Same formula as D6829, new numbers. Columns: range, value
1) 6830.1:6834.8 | 1.7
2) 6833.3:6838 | 1.72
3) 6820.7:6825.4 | 1.66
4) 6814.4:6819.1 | 1.71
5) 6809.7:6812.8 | 1.68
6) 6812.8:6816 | 1.72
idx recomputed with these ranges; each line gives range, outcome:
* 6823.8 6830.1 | 1.66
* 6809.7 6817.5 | 1.7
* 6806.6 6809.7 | 1.64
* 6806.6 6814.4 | 1.67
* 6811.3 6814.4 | 1.71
